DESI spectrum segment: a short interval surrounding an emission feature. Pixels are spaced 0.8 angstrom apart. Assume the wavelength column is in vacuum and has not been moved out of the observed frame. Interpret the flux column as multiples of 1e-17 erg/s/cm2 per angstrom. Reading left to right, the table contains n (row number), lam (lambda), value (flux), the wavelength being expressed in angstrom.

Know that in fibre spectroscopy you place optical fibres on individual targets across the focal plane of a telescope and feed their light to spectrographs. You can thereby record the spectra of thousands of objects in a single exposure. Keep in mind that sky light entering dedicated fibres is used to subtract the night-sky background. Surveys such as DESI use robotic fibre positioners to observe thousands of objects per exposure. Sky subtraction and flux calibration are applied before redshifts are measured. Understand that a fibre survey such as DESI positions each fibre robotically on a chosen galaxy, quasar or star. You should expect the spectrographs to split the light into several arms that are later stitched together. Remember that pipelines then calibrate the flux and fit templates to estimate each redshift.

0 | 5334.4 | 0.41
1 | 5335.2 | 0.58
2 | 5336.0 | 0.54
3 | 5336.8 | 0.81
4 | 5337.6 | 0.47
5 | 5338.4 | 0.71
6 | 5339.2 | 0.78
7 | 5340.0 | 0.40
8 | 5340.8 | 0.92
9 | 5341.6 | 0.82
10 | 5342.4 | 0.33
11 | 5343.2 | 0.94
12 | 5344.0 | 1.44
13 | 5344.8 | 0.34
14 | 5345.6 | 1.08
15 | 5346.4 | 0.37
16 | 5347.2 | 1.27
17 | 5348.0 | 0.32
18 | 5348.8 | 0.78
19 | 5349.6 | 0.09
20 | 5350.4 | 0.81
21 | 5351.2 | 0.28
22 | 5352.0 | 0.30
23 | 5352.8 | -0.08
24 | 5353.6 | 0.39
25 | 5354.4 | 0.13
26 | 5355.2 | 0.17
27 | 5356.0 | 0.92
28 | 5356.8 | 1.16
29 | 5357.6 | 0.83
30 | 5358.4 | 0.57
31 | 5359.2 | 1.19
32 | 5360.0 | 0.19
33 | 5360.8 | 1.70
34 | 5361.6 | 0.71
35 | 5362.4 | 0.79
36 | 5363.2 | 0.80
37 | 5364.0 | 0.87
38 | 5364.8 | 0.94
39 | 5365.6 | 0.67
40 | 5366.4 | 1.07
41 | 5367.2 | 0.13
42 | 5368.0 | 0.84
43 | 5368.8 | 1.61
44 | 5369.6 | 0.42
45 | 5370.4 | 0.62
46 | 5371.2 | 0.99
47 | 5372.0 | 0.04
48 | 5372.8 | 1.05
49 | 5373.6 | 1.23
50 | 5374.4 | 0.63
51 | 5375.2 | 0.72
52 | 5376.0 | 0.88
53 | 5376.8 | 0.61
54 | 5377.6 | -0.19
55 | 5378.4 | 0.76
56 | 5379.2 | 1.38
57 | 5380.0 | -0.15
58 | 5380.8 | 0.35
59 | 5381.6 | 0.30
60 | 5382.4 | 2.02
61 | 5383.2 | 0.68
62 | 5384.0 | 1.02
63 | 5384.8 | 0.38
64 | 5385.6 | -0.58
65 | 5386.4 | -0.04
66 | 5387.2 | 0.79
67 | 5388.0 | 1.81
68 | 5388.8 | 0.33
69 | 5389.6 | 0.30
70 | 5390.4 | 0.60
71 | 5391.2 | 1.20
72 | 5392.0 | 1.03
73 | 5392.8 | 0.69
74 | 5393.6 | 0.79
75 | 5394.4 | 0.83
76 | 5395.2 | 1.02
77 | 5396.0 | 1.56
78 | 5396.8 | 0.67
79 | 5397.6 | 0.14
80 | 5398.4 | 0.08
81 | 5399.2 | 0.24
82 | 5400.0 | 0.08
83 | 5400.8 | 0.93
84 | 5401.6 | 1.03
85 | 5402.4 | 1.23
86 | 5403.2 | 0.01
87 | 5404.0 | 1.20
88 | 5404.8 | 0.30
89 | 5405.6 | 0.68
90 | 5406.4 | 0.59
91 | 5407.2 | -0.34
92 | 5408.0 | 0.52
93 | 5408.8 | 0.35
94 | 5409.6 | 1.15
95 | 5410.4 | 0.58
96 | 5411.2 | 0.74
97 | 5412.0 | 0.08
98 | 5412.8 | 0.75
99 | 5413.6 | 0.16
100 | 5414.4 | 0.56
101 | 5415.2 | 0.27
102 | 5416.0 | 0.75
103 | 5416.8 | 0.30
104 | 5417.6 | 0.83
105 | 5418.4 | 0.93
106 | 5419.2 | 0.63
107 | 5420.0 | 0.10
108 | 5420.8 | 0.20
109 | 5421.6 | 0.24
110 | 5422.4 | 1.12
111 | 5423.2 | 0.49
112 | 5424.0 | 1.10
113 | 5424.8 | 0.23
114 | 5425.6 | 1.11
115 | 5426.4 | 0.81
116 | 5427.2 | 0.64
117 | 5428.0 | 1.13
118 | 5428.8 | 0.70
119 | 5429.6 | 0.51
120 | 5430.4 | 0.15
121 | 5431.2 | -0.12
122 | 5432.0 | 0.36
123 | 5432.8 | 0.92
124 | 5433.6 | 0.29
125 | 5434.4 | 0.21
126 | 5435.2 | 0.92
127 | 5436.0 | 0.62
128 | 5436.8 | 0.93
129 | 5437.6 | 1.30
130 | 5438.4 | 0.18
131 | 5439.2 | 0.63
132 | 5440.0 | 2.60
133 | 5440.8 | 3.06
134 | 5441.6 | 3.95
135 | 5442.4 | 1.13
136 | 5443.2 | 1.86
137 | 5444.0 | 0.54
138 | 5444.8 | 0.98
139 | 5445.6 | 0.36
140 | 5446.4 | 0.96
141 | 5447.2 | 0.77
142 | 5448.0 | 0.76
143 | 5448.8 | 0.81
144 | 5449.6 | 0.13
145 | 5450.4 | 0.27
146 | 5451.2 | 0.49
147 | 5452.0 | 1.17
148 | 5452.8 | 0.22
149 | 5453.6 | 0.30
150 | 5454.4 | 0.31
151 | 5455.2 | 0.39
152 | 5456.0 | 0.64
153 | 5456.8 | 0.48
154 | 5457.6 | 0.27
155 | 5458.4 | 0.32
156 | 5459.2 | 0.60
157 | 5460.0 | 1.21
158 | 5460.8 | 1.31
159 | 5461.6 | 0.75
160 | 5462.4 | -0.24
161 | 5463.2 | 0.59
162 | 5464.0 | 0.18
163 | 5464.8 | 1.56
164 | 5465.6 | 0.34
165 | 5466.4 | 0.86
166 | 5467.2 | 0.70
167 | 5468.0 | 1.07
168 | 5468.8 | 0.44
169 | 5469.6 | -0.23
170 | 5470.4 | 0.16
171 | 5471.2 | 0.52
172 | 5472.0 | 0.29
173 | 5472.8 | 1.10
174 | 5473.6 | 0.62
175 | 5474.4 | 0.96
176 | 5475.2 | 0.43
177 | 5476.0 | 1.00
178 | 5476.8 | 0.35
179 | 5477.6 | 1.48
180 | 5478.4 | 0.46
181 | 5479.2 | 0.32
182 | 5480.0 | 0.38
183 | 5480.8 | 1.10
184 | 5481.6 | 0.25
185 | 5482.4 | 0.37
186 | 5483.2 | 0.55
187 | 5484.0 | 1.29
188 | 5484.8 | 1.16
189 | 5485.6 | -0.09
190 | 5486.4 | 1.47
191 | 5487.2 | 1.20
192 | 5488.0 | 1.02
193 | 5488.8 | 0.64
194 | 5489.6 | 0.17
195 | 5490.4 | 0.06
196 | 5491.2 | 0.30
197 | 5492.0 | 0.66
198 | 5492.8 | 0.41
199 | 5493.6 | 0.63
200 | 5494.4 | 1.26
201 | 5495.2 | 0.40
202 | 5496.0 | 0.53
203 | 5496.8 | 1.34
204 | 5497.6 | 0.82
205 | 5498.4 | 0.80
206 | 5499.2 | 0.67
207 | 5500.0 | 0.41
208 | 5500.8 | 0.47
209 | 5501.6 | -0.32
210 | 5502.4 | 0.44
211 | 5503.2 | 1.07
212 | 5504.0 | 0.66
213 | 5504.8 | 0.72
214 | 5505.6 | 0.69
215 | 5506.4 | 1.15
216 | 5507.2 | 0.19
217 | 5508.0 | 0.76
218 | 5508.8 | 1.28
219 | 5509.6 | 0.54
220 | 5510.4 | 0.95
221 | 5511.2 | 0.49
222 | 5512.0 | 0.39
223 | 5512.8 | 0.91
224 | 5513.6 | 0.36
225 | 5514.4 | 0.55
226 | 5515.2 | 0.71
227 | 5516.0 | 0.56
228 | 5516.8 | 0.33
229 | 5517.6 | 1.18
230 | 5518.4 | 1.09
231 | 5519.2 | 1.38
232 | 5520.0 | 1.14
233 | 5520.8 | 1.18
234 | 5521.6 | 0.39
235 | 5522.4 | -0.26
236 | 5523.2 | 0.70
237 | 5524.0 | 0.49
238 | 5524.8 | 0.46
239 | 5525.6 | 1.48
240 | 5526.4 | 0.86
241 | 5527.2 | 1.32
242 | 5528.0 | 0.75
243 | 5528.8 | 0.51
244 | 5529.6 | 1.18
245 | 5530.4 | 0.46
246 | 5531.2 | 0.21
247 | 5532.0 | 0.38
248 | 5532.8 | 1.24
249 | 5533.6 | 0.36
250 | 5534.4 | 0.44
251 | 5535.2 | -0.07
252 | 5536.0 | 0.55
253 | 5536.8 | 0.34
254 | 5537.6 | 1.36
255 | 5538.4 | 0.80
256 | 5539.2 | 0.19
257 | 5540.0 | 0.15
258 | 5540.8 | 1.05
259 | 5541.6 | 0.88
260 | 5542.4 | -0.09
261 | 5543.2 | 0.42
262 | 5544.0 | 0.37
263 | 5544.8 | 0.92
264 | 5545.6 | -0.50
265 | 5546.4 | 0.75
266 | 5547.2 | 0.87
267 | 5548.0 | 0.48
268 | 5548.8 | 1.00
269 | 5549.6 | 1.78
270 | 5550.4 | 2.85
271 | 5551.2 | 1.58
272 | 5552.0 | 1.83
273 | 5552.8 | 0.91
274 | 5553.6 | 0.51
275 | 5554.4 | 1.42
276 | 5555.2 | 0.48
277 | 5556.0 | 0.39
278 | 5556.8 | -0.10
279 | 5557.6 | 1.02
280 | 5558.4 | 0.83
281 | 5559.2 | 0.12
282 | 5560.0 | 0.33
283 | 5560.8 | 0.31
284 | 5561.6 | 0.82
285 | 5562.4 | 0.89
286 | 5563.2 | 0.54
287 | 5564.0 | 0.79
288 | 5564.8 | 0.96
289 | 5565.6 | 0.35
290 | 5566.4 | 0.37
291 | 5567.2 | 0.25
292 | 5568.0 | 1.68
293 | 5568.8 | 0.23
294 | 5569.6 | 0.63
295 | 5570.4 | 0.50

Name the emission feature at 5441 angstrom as H-beta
